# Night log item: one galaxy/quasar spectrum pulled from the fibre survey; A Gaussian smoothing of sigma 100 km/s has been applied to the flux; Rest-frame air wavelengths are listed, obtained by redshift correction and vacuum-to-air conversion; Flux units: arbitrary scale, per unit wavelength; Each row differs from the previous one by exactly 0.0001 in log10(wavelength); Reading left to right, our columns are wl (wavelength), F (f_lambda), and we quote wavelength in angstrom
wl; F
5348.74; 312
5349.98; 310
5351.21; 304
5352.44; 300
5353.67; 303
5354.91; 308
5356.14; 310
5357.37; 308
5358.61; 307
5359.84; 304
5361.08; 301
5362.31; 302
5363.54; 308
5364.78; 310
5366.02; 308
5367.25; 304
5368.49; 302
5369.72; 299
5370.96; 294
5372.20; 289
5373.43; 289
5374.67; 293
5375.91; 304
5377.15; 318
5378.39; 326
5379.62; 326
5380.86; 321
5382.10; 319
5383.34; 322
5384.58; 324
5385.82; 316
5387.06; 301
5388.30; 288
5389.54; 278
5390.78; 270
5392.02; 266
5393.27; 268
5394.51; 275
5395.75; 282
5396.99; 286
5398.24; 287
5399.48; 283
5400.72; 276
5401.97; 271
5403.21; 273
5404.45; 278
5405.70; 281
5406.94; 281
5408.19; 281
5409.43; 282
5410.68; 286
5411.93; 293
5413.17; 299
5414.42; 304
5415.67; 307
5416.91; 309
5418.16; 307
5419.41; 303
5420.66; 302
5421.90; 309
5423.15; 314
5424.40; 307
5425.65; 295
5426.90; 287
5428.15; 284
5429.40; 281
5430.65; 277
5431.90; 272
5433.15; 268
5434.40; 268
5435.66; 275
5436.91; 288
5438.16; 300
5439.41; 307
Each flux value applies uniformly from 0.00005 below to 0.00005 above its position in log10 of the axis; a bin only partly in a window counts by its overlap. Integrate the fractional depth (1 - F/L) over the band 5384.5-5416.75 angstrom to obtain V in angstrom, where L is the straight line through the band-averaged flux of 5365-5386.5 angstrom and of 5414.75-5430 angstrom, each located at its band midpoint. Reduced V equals 2.0 angstrom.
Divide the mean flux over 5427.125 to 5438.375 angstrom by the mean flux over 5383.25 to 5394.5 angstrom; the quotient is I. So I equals 1.0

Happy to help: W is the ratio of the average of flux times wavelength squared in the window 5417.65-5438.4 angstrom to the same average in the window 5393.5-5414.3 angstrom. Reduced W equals 1.04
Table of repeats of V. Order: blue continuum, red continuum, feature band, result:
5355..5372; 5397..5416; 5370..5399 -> -0.25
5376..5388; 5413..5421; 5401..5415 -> 1.08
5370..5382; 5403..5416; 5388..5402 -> 0.87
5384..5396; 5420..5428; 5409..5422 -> -0.10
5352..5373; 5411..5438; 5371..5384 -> -0.40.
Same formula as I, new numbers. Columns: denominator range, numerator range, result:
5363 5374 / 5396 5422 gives 0.97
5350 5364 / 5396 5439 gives 0.95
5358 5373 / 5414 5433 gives 0.98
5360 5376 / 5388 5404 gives 0.92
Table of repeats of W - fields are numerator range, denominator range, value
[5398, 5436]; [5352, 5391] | 0.96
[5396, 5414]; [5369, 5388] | 0.92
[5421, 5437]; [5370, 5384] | 0.95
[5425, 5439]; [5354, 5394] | 0.95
